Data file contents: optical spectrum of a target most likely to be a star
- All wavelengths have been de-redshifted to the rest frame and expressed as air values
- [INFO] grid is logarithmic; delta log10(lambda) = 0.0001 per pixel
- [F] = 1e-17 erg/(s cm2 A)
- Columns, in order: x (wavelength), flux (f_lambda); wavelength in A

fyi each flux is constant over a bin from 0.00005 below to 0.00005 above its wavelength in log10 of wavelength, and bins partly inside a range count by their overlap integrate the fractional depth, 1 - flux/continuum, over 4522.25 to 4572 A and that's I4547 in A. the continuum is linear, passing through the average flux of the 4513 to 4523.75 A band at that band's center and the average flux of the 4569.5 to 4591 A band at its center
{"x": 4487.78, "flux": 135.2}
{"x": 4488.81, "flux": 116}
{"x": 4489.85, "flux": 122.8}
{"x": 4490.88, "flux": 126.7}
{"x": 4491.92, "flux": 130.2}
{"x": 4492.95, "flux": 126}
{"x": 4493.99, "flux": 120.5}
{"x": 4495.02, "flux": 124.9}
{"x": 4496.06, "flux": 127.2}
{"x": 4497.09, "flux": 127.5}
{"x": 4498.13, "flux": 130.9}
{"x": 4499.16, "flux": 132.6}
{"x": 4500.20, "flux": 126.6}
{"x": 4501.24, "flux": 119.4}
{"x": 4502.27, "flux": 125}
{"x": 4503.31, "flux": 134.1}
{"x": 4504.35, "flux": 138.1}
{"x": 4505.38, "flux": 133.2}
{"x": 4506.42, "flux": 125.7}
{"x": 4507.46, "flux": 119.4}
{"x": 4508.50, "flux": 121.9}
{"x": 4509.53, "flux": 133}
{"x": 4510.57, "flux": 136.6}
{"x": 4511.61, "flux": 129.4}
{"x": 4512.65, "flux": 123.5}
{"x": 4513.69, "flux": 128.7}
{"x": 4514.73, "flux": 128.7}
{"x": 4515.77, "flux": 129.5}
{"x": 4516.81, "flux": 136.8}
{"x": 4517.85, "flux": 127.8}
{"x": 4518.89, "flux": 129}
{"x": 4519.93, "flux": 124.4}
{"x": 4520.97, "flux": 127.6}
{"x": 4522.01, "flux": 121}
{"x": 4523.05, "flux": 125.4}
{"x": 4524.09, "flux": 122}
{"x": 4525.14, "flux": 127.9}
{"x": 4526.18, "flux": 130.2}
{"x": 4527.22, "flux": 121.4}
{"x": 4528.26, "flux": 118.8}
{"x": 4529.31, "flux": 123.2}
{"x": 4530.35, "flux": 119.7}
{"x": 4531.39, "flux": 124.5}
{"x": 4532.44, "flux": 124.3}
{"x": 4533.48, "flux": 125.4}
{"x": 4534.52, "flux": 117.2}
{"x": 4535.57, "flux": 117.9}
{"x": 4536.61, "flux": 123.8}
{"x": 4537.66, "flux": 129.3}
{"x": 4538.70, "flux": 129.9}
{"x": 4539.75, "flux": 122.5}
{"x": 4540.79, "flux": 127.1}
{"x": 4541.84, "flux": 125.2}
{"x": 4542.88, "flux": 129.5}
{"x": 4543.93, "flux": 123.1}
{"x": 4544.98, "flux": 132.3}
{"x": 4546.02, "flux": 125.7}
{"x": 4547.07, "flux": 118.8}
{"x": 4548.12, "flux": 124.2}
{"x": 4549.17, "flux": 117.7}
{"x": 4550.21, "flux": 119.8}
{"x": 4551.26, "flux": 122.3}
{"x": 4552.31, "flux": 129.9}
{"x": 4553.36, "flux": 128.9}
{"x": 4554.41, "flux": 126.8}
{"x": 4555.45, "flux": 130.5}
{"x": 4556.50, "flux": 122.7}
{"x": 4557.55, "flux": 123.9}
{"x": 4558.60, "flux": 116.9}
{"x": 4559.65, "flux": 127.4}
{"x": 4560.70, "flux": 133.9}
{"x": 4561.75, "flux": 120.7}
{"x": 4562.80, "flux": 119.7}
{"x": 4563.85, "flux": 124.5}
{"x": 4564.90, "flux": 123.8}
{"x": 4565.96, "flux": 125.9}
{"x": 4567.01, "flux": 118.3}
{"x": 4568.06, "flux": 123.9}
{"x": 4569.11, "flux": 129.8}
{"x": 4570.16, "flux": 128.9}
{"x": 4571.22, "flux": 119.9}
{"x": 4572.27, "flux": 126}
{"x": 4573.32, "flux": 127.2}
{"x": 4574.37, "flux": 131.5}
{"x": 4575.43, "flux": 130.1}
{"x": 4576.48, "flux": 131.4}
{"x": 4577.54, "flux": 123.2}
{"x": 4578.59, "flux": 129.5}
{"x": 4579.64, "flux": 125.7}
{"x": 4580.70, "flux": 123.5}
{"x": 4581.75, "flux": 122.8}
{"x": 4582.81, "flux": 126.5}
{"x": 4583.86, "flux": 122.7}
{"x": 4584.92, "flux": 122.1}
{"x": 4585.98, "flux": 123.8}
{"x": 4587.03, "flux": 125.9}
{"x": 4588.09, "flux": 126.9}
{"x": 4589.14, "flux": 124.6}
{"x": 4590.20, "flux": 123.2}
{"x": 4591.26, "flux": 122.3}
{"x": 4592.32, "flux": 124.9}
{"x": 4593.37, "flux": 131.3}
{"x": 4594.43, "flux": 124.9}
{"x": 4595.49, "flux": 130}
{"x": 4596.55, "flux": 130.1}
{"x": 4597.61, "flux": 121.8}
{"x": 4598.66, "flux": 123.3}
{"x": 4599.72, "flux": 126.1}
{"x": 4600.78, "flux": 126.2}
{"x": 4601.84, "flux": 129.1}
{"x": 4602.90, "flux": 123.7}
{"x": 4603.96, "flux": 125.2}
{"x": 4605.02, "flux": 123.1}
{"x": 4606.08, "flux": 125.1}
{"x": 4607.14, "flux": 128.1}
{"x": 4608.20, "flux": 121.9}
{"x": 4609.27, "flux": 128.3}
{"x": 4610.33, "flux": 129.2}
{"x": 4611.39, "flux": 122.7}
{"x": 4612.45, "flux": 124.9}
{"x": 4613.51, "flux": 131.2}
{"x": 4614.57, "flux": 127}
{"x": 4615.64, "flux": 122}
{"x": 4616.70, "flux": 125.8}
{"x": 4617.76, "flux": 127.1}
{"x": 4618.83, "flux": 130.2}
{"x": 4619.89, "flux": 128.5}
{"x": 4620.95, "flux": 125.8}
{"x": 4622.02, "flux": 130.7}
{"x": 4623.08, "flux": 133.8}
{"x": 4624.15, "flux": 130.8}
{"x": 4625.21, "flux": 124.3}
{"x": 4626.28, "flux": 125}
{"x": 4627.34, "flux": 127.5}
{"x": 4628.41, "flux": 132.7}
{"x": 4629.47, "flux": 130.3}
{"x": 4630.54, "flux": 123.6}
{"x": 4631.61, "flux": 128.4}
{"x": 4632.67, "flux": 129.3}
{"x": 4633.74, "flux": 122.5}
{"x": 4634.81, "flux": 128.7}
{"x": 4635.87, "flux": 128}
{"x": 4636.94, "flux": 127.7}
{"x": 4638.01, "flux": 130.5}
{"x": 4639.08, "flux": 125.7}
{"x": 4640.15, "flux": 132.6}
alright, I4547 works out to 1.0 A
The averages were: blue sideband 128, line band 124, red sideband 126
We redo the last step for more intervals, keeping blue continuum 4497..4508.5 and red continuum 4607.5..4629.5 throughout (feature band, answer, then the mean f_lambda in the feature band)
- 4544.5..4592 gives 1.0 A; 125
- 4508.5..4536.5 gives 0.5 A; 126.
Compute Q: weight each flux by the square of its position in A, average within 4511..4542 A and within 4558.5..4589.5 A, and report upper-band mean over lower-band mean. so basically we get 1.02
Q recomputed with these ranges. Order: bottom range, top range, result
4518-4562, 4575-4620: 1.04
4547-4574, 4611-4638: 1.05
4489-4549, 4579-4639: 1.04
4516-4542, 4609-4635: 1.06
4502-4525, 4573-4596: 1.01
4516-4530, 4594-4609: 1.03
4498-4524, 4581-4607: 1.01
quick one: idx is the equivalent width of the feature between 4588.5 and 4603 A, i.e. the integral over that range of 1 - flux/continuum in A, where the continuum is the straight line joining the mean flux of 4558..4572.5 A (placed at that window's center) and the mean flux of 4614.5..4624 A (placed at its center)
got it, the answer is 0.0 A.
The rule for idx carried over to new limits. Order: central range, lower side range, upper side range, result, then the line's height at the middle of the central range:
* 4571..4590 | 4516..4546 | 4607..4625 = 0.1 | 127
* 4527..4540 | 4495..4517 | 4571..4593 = 0.5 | 128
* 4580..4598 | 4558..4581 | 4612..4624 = 0.2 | 127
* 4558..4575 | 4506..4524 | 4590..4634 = 0.3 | 127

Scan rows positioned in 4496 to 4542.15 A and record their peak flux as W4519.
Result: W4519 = 138.1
